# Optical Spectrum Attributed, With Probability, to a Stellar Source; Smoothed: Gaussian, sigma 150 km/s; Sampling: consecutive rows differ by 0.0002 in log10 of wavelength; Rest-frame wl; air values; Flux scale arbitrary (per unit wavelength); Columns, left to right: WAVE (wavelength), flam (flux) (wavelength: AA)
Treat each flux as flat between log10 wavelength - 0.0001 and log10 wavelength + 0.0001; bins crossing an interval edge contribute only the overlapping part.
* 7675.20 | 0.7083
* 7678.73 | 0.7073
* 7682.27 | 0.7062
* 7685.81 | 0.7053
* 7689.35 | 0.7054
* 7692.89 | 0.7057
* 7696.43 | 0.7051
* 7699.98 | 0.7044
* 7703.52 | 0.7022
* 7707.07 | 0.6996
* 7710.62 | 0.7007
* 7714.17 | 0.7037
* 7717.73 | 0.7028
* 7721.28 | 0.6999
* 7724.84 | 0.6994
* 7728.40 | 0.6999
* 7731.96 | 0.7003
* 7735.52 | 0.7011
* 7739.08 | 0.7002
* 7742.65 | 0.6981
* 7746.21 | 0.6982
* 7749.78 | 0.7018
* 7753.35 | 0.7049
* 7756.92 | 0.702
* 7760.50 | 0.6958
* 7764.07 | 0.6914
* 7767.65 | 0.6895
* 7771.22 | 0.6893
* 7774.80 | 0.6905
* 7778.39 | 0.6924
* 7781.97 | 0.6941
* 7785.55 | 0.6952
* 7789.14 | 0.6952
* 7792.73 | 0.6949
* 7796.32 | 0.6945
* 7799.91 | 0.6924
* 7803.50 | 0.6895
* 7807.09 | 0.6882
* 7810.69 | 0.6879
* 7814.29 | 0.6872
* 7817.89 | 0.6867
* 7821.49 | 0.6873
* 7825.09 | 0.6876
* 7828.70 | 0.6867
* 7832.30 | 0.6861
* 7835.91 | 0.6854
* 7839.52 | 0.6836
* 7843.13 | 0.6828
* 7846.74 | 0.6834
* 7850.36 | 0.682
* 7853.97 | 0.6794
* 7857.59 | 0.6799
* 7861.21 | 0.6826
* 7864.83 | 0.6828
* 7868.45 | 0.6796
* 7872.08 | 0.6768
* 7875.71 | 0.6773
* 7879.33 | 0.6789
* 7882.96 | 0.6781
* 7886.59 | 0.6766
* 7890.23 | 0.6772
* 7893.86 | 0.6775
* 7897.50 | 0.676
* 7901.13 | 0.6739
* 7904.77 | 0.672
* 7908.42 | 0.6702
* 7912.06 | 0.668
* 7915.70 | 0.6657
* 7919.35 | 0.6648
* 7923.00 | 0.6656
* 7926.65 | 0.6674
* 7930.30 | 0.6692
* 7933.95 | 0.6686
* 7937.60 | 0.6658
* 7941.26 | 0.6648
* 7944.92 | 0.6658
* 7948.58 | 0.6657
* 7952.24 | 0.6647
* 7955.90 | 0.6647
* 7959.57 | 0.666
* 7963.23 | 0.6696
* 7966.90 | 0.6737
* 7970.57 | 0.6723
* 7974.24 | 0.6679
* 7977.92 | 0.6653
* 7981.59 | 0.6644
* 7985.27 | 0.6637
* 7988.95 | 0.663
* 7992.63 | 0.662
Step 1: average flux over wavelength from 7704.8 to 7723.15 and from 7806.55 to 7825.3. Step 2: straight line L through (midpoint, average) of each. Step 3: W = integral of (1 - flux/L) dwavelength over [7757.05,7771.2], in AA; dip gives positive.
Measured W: 0.0 AA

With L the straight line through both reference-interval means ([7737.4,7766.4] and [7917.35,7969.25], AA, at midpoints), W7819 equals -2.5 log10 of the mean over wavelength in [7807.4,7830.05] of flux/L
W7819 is 0.00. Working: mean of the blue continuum 0.699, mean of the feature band 0.687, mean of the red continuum 0.667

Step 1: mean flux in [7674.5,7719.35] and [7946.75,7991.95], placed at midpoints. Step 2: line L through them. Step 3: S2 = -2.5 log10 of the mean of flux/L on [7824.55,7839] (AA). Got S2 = 0.00 mag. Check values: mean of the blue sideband 0.704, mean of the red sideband 0.667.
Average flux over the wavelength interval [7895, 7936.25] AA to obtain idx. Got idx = 0.669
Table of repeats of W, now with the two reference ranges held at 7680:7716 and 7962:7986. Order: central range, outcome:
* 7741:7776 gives 0.0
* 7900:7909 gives 0.1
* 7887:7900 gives 0.0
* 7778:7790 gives 0.0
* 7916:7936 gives 0.2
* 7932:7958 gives 0.2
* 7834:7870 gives 0.1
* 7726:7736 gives 0.0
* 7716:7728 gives 0.0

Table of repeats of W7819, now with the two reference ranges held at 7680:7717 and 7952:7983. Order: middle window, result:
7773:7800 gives 0.00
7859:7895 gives 0.00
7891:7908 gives 0.00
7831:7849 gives 0.00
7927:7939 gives 0.01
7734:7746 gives 0.00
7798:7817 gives 0.00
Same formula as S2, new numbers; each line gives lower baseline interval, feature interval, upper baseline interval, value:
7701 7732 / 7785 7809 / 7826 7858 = 0.00 mag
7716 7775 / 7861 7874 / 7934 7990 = 0.00 mag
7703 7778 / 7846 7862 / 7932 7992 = 0.00 mag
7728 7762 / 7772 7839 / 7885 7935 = 0.00 mag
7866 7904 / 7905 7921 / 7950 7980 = 0.01 mag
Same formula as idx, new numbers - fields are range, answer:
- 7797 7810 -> 0.69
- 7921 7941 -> 0.667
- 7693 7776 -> 0.699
